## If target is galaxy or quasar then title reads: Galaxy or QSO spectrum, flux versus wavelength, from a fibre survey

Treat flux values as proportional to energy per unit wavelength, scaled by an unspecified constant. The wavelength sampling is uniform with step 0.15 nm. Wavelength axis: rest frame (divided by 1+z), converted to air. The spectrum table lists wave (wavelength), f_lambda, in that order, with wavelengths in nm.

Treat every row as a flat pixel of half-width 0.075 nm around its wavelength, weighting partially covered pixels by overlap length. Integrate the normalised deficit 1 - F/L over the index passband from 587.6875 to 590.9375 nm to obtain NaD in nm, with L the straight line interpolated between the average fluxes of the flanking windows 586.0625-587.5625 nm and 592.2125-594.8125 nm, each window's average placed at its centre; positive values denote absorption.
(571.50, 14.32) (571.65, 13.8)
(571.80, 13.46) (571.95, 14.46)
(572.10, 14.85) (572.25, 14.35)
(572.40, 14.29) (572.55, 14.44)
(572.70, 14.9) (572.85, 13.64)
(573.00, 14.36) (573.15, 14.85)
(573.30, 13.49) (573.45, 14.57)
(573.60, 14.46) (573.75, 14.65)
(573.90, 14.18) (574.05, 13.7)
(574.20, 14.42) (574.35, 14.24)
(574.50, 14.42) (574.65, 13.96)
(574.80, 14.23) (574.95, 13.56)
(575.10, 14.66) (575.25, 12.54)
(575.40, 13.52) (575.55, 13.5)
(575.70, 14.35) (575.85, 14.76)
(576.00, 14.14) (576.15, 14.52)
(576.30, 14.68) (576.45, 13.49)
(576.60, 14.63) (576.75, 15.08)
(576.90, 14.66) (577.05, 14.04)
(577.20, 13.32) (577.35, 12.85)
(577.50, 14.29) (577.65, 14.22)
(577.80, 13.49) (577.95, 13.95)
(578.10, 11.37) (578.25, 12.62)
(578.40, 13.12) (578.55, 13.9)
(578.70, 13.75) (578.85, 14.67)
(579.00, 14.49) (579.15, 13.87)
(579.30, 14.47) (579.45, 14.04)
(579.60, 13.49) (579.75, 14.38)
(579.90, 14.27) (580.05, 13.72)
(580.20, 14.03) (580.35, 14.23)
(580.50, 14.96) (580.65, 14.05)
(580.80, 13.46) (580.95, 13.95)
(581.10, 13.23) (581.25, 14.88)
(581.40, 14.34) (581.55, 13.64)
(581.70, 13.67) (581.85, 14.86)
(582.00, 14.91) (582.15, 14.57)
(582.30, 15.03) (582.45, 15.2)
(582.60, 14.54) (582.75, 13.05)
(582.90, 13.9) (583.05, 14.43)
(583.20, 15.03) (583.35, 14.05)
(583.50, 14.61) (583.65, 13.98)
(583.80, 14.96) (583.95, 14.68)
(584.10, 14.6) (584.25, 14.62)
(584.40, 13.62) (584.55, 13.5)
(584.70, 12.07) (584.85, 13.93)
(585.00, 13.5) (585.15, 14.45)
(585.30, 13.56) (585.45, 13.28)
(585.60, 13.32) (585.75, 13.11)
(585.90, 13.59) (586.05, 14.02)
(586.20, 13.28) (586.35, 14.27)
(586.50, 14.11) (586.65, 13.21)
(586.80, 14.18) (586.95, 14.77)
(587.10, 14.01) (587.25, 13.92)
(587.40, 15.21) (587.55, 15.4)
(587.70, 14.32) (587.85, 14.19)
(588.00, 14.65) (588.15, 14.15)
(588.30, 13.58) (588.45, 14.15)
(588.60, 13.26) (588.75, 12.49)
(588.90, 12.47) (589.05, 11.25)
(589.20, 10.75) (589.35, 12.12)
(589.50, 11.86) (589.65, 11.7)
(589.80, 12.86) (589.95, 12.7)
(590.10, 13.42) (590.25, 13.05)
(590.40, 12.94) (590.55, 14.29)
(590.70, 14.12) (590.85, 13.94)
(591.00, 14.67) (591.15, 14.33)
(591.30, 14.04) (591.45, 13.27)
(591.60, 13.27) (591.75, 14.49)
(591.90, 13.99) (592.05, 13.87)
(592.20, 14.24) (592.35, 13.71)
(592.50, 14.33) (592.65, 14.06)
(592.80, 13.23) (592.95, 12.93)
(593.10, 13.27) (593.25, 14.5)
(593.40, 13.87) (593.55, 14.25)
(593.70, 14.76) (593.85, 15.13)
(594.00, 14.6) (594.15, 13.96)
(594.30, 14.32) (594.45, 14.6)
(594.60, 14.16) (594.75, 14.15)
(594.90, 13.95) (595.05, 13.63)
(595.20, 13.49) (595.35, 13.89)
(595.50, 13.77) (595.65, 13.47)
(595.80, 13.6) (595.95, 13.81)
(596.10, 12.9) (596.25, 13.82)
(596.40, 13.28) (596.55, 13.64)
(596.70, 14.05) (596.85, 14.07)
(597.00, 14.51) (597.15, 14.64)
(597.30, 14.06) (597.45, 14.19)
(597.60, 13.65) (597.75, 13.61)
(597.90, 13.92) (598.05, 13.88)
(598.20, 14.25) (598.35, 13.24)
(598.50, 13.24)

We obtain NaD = 0.25 nm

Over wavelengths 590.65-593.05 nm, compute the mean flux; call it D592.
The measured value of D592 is 13.9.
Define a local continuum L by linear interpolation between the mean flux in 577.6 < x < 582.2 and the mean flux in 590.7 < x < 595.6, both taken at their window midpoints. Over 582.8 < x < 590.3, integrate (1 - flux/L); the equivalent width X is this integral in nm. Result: 0.18 nm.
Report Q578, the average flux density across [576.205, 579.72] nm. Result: 13.9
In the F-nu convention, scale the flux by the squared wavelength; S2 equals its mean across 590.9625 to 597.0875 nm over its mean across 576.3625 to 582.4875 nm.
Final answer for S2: 1.0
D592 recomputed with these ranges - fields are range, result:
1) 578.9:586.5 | 14.1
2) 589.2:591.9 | 13.3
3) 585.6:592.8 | 13.6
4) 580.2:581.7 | 14.1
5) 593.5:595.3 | 14.2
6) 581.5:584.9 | 14.2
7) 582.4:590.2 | 13.7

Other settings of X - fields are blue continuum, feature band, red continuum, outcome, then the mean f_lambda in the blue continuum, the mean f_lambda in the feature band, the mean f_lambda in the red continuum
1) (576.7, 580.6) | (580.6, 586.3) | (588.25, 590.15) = -0.34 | 13.9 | 14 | 12.5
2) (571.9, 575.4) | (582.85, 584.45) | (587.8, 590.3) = -0.13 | 14.2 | 14.4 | 12.8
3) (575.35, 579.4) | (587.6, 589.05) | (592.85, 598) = 0.04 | 13.9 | 13.6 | 14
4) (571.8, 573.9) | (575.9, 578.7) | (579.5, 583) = 0.09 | 14.4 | 13.8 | 14.2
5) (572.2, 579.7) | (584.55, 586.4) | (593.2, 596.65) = 0.06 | 14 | 13.5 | 14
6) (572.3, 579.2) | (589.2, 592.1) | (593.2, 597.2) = 0.14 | 14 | 13.3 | 14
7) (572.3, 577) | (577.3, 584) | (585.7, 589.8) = -0.10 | 14.2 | 14.1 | 13.5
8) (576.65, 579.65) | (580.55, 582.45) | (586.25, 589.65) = -0.08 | 13.8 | 14.3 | 13.5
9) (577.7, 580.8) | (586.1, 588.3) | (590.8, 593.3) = -0.06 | 13.8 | 14.2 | 13.9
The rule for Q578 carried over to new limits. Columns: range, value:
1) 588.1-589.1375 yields 13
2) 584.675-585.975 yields 13.5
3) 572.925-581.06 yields 14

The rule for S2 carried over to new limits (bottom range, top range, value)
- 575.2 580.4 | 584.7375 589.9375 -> 1.00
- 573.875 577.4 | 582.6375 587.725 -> 1.03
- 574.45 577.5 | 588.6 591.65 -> 0.97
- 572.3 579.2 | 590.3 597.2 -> 1.06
